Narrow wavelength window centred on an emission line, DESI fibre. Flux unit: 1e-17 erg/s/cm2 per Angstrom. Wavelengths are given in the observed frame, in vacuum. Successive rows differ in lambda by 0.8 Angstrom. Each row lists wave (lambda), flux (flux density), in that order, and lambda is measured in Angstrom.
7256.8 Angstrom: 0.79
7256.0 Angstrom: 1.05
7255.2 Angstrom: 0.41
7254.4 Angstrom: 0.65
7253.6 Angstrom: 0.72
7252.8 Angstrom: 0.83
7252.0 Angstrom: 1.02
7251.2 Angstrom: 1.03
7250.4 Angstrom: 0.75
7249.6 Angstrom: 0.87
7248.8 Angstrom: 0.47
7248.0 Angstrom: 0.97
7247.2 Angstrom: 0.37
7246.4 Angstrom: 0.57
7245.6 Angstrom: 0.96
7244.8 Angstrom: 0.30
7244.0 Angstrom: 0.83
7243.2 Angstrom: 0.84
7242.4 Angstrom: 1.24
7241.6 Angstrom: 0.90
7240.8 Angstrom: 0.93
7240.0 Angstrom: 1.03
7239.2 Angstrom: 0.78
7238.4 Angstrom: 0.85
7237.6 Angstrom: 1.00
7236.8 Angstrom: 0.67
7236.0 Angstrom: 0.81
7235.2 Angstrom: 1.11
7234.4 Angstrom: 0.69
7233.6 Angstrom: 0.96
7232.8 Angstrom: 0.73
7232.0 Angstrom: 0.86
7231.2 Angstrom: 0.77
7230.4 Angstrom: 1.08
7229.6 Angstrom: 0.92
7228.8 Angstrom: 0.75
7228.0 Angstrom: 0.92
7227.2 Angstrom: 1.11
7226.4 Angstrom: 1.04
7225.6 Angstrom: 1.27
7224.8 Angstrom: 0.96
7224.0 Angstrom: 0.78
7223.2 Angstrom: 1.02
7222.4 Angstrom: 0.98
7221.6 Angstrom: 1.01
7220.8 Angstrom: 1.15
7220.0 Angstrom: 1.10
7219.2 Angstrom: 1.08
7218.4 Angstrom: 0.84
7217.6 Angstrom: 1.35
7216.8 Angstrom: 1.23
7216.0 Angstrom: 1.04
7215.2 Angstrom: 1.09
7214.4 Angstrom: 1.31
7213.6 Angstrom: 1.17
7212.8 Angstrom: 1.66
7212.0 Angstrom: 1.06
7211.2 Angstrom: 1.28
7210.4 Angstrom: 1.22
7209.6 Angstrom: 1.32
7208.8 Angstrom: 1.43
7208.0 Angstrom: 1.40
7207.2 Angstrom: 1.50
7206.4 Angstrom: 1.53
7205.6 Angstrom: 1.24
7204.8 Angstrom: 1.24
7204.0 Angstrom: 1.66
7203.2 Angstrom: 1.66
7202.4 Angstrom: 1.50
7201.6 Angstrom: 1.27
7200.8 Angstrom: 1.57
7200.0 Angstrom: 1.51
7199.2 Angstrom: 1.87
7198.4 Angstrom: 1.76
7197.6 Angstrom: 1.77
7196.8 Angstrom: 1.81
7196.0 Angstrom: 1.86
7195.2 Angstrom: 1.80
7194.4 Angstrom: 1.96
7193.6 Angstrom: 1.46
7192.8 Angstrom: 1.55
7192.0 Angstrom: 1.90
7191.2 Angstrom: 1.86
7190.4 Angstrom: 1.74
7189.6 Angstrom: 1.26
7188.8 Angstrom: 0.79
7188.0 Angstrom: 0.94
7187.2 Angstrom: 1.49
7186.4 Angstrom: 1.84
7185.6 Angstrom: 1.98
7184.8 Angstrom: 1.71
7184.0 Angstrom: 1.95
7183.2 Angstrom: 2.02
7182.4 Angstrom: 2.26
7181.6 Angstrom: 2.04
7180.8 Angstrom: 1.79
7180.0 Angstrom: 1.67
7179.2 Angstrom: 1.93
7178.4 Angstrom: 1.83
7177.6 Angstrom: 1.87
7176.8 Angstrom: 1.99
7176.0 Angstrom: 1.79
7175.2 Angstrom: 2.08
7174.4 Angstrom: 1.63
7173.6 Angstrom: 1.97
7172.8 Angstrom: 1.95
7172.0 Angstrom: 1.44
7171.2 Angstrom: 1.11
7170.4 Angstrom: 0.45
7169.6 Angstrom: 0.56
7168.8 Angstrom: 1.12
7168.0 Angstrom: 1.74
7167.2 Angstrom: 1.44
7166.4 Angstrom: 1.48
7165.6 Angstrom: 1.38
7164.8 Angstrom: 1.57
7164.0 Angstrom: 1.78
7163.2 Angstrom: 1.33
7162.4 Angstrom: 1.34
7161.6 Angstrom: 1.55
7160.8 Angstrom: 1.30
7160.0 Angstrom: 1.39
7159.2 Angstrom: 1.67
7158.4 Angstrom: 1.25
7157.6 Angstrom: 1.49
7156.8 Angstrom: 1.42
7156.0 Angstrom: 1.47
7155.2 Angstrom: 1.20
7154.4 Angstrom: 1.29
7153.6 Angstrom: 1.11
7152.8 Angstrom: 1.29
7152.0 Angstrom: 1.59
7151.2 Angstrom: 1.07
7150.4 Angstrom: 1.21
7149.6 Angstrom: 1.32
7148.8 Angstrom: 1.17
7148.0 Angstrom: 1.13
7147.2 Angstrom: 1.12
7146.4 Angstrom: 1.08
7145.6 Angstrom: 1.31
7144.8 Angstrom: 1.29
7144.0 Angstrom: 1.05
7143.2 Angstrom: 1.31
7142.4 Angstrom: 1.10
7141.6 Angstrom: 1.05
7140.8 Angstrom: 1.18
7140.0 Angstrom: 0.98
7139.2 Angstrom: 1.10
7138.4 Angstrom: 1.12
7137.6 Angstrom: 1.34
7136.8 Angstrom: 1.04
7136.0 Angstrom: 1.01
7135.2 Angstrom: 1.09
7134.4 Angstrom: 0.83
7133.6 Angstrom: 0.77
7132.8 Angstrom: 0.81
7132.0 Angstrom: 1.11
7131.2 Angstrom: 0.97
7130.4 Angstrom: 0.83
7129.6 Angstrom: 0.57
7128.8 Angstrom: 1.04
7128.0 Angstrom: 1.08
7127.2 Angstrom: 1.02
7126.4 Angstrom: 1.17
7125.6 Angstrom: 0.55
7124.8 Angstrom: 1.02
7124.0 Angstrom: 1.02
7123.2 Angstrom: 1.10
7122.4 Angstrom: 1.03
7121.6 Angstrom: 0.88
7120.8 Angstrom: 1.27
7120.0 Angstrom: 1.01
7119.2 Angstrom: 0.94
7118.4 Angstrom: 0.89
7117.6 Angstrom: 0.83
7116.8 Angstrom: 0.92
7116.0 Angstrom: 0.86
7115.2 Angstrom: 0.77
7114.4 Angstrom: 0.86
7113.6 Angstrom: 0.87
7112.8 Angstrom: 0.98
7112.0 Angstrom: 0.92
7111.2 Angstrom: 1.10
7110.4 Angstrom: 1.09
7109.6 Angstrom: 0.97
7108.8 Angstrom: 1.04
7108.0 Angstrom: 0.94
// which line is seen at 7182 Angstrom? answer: Mg II 2798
